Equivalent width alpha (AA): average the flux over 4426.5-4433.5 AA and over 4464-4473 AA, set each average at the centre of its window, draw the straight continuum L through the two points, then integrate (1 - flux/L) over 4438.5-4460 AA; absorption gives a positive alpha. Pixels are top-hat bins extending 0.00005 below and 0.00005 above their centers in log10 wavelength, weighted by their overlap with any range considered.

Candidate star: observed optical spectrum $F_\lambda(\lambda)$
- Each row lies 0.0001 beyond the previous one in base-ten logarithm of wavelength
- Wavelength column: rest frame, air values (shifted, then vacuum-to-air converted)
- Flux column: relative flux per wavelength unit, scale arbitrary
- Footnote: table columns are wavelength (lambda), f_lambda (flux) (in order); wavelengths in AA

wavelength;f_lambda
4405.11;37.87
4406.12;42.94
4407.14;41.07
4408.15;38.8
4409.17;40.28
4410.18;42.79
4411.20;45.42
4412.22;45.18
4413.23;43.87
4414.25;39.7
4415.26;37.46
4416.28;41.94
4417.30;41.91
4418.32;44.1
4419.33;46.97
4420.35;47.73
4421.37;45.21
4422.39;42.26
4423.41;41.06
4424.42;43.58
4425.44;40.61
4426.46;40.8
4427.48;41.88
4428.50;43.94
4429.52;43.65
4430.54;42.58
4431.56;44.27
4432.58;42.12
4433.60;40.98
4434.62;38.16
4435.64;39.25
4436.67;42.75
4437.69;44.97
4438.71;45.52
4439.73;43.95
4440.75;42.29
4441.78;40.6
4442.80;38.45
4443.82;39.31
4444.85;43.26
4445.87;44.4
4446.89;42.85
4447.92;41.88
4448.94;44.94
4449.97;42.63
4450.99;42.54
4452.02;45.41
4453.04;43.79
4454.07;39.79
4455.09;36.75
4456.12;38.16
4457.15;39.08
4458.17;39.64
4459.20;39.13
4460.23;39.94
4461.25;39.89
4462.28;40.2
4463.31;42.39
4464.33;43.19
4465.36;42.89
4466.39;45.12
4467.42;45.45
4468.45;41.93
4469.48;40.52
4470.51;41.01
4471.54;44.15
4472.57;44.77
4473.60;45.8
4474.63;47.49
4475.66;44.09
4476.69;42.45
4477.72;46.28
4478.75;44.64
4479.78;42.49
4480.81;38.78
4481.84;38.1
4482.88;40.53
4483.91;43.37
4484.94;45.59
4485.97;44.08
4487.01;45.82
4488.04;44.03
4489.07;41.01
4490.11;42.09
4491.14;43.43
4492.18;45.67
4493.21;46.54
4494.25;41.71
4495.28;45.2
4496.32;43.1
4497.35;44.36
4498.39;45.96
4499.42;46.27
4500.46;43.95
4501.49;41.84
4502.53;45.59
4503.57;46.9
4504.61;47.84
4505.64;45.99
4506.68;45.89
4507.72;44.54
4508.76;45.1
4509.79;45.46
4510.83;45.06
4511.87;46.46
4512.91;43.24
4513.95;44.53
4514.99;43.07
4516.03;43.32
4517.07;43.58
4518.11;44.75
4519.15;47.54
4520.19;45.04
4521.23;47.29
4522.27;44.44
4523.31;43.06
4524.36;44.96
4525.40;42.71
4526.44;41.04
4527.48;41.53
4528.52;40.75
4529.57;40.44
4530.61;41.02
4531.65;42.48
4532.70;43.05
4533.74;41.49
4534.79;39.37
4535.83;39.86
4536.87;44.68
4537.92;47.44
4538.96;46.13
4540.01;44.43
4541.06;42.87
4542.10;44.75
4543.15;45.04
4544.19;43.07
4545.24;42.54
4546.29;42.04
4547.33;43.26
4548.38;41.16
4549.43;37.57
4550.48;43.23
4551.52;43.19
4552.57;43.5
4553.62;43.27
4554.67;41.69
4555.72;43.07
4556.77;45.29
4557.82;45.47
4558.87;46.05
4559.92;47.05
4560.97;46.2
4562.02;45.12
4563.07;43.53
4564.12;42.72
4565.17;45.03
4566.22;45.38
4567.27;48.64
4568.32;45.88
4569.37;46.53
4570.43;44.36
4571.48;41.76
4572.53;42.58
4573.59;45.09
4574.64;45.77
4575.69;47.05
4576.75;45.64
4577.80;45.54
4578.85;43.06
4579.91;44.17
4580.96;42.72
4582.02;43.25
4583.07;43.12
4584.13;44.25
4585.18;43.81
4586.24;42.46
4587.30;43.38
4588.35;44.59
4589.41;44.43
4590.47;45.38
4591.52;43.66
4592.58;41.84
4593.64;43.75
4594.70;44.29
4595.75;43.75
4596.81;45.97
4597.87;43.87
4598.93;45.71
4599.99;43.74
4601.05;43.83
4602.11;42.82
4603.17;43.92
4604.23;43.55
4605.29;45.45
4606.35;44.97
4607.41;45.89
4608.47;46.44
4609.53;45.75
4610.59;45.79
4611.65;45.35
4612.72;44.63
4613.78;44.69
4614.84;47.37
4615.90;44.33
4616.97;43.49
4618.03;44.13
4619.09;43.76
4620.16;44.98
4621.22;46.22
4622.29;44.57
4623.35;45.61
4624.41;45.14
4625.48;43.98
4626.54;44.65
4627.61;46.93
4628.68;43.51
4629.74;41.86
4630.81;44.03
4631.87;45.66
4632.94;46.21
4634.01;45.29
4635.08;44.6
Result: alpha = 0.7 AA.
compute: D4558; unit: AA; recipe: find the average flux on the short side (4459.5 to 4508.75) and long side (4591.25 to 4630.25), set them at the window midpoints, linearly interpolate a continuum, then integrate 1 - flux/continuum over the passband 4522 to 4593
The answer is 0.9 AA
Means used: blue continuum 43.7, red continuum 44.6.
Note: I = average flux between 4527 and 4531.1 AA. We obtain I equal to 40.9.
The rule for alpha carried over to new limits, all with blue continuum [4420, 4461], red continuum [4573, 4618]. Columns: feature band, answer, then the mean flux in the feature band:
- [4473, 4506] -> -1.0 AA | 44.1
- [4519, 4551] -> 0.4 AA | 43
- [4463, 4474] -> -0.2 AA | 43.4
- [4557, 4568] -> -0.4 AA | 45.5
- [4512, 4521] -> -0.3 AA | 44.6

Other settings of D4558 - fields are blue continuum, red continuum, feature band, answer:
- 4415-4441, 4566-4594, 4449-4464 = 0.8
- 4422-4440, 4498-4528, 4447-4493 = 1.0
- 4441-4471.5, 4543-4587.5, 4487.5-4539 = -1.4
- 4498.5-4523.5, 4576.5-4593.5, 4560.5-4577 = -0.4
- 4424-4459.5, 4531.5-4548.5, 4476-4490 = -0.1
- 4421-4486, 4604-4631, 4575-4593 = 0.1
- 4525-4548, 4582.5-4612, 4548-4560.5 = -0.1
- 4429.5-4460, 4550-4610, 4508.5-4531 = -0.3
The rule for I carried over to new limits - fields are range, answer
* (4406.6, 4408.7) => 39.9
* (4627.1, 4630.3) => 44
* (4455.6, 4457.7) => 38.6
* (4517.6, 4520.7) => 45.8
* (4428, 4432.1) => 43.6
